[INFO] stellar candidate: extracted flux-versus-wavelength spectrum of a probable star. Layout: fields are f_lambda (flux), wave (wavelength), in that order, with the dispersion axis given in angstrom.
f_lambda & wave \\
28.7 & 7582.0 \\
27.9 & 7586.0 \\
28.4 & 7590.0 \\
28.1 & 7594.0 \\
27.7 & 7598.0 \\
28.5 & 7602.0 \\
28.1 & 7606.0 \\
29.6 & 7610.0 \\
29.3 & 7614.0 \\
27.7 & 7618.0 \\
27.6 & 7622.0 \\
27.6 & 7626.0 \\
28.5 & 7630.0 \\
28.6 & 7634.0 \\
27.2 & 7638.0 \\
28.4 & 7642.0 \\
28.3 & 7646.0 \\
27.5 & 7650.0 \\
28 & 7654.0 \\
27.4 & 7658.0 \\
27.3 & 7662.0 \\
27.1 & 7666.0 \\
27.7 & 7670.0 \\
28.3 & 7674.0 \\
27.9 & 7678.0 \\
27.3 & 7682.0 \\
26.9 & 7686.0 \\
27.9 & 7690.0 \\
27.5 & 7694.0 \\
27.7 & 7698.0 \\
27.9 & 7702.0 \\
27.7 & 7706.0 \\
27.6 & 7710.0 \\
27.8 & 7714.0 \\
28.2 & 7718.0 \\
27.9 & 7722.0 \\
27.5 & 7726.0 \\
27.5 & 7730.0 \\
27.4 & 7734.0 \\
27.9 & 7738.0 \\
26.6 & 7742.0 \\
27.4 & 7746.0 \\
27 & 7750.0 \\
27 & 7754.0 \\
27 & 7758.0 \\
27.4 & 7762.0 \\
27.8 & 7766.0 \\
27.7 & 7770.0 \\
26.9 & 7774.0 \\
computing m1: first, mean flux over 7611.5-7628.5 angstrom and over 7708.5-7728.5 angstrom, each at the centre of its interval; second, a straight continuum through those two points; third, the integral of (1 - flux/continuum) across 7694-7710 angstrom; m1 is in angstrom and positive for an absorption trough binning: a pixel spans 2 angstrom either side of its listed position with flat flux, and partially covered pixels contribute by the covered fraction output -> 0.1 angstrom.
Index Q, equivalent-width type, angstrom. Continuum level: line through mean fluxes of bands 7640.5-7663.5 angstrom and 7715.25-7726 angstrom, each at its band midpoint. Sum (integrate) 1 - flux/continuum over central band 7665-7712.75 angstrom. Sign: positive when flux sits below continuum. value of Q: 0.4 angstrom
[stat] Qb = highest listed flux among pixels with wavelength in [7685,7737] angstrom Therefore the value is 28.2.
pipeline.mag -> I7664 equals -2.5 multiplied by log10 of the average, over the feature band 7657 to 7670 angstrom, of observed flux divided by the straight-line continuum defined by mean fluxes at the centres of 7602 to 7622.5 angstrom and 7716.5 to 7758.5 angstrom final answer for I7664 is 0.03 mag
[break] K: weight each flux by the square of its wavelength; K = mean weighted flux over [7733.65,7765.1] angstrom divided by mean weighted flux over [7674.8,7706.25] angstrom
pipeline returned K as 1.00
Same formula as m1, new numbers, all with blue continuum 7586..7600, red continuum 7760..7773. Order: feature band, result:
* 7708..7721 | -0.1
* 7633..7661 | 0.0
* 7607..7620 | -0.4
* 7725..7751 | 0.3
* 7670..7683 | 0.0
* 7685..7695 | 0.1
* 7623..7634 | -0.1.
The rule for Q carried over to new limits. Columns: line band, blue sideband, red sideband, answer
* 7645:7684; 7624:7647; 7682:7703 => 0.20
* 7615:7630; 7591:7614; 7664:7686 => 0.20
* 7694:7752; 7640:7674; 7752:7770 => -0.18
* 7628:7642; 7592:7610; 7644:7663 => -0.12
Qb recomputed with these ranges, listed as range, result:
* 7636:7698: 28.4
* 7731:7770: 27.9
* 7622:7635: 28.6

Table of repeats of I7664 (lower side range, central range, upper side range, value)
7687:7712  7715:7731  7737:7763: -0.01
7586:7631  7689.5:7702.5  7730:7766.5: 0.00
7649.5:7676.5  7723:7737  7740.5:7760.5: -0.01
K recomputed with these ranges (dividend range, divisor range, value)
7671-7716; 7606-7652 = 1.00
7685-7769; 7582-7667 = 1.01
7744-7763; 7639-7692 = 1.00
